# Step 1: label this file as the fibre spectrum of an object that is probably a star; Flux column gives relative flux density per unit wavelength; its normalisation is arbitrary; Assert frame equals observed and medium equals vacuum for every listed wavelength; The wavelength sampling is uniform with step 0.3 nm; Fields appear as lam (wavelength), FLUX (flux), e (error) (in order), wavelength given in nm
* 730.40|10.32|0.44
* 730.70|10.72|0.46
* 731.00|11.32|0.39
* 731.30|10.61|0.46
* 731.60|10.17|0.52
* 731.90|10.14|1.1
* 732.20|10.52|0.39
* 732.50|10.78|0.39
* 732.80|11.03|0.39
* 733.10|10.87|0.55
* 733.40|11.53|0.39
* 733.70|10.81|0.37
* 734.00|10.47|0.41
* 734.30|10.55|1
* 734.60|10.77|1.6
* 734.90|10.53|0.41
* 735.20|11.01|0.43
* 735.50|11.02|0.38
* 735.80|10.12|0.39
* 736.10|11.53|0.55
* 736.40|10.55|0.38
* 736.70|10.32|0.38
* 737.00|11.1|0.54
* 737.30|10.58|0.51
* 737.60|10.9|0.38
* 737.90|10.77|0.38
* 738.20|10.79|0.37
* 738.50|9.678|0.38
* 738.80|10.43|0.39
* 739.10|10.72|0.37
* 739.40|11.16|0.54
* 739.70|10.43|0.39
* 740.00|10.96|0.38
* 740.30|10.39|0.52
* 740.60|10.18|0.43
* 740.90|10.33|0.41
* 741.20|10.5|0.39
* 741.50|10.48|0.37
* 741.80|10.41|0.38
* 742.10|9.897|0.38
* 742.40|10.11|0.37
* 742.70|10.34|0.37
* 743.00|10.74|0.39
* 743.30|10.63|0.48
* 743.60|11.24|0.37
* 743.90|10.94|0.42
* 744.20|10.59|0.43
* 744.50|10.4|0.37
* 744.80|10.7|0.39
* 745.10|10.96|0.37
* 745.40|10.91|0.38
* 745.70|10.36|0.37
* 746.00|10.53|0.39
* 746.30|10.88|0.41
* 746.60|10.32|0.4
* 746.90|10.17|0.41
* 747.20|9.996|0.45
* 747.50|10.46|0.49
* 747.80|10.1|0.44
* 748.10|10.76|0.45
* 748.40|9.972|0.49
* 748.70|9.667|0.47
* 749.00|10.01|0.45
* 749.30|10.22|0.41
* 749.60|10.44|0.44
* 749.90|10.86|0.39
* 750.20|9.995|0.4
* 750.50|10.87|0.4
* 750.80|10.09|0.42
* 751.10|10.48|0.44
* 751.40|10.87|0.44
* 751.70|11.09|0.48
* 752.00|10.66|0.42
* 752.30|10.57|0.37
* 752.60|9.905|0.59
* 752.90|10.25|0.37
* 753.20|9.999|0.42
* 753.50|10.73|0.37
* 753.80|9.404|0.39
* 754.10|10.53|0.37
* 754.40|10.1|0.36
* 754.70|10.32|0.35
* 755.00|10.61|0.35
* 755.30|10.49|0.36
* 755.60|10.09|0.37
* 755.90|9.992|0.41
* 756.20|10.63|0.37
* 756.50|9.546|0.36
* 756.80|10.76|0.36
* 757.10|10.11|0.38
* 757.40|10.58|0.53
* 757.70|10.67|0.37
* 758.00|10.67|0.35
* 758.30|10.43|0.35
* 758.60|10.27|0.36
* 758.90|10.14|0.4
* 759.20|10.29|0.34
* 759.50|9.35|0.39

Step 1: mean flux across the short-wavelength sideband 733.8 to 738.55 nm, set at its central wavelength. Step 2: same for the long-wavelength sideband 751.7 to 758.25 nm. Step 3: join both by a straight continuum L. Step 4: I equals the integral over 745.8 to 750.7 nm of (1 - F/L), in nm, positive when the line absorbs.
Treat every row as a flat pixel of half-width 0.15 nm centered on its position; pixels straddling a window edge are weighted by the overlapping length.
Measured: 0.06 nm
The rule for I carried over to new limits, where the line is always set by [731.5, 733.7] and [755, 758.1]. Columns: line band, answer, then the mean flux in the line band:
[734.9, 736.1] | -0.01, 10.8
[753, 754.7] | 0.04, 10.2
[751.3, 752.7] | -0.03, 10.6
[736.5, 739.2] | 0.02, 10.6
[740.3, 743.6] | 0.06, 10.4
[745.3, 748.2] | 0.02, 10.4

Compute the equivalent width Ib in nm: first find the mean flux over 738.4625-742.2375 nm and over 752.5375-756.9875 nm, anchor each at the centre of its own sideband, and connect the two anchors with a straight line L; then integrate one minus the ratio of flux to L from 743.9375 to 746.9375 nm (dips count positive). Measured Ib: -0.07 nm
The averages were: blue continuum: 10.5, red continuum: 10.2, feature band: 10.6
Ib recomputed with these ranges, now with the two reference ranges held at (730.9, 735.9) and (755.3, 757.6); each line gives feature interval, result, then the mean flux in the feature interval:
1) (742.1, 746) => -0.042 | 10.6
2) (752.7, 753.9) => 0.025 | 10.1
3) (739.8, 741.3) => 0.016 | 10.5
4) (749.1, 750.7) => -0.008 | 10.5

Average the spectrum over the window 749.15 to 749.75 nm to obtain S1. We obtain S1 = 10.3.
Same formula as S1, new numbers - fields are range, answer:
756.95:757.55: 10.3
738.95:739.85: 10.8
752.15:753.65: 10.3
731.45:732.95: 10.5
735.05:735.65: 11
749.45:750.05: 10.7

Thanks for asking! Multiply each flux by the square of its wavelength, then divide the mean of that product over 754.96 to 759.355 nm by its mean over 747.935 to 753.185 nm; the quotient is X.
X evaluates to 1.0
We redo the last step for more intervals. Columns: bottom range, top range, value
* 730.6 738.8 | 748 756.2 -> 1.01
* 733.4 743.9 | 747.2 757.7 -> 1.01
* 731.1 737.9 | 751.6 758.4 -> 1.02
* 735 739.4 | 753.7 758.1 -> 1.01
